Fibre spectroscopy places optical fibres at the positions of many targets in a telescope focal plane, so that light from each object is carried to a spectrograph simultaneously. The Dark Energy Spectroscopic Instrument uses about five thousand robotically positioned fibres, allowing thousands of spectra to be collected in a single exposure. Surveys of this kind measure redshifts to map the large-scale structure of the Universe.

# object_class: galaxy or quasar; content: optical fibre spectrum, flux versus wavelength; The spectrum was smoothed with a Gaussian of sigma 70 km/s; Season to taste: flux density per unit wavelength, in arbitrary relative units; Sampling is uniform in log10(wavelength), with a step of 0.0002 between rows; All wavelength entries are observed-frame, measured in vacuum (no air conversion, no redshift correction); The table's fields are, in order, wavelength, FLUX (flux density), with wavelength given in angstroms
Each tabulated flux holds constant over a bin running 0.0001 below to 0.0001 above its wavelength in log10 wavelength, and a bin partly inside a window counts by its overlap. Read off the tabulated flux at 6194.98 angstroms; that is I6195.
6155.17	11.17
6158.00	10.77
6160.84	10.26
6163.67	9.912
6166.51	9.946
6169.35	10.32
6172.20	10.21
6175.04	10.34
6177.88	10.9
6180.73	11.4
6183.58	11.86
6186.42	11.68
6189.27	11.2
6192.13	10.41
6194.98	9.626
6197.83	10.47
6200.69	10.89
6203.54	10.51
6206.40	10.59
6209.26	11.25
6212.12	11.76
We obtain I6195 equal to 9.626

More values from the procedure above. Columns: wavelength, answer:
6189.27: 11.2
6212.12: 11.76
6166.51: 9.946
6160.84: 10.26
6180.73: 11.4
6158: 10.77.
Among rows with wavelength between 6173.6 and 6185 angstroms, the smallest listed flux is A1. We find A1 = 10.34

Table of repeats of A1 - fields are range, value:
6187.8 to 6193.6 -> 10.41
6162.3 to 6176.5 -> 9.912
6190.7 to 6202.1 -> 9.626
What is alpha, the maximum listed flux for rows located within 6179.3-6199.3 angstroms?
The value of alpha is 11.86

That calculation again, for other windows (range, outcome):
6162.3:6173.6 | 10.32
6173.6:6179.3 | 10.9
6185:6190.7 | 11.68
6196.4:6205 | 10.89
